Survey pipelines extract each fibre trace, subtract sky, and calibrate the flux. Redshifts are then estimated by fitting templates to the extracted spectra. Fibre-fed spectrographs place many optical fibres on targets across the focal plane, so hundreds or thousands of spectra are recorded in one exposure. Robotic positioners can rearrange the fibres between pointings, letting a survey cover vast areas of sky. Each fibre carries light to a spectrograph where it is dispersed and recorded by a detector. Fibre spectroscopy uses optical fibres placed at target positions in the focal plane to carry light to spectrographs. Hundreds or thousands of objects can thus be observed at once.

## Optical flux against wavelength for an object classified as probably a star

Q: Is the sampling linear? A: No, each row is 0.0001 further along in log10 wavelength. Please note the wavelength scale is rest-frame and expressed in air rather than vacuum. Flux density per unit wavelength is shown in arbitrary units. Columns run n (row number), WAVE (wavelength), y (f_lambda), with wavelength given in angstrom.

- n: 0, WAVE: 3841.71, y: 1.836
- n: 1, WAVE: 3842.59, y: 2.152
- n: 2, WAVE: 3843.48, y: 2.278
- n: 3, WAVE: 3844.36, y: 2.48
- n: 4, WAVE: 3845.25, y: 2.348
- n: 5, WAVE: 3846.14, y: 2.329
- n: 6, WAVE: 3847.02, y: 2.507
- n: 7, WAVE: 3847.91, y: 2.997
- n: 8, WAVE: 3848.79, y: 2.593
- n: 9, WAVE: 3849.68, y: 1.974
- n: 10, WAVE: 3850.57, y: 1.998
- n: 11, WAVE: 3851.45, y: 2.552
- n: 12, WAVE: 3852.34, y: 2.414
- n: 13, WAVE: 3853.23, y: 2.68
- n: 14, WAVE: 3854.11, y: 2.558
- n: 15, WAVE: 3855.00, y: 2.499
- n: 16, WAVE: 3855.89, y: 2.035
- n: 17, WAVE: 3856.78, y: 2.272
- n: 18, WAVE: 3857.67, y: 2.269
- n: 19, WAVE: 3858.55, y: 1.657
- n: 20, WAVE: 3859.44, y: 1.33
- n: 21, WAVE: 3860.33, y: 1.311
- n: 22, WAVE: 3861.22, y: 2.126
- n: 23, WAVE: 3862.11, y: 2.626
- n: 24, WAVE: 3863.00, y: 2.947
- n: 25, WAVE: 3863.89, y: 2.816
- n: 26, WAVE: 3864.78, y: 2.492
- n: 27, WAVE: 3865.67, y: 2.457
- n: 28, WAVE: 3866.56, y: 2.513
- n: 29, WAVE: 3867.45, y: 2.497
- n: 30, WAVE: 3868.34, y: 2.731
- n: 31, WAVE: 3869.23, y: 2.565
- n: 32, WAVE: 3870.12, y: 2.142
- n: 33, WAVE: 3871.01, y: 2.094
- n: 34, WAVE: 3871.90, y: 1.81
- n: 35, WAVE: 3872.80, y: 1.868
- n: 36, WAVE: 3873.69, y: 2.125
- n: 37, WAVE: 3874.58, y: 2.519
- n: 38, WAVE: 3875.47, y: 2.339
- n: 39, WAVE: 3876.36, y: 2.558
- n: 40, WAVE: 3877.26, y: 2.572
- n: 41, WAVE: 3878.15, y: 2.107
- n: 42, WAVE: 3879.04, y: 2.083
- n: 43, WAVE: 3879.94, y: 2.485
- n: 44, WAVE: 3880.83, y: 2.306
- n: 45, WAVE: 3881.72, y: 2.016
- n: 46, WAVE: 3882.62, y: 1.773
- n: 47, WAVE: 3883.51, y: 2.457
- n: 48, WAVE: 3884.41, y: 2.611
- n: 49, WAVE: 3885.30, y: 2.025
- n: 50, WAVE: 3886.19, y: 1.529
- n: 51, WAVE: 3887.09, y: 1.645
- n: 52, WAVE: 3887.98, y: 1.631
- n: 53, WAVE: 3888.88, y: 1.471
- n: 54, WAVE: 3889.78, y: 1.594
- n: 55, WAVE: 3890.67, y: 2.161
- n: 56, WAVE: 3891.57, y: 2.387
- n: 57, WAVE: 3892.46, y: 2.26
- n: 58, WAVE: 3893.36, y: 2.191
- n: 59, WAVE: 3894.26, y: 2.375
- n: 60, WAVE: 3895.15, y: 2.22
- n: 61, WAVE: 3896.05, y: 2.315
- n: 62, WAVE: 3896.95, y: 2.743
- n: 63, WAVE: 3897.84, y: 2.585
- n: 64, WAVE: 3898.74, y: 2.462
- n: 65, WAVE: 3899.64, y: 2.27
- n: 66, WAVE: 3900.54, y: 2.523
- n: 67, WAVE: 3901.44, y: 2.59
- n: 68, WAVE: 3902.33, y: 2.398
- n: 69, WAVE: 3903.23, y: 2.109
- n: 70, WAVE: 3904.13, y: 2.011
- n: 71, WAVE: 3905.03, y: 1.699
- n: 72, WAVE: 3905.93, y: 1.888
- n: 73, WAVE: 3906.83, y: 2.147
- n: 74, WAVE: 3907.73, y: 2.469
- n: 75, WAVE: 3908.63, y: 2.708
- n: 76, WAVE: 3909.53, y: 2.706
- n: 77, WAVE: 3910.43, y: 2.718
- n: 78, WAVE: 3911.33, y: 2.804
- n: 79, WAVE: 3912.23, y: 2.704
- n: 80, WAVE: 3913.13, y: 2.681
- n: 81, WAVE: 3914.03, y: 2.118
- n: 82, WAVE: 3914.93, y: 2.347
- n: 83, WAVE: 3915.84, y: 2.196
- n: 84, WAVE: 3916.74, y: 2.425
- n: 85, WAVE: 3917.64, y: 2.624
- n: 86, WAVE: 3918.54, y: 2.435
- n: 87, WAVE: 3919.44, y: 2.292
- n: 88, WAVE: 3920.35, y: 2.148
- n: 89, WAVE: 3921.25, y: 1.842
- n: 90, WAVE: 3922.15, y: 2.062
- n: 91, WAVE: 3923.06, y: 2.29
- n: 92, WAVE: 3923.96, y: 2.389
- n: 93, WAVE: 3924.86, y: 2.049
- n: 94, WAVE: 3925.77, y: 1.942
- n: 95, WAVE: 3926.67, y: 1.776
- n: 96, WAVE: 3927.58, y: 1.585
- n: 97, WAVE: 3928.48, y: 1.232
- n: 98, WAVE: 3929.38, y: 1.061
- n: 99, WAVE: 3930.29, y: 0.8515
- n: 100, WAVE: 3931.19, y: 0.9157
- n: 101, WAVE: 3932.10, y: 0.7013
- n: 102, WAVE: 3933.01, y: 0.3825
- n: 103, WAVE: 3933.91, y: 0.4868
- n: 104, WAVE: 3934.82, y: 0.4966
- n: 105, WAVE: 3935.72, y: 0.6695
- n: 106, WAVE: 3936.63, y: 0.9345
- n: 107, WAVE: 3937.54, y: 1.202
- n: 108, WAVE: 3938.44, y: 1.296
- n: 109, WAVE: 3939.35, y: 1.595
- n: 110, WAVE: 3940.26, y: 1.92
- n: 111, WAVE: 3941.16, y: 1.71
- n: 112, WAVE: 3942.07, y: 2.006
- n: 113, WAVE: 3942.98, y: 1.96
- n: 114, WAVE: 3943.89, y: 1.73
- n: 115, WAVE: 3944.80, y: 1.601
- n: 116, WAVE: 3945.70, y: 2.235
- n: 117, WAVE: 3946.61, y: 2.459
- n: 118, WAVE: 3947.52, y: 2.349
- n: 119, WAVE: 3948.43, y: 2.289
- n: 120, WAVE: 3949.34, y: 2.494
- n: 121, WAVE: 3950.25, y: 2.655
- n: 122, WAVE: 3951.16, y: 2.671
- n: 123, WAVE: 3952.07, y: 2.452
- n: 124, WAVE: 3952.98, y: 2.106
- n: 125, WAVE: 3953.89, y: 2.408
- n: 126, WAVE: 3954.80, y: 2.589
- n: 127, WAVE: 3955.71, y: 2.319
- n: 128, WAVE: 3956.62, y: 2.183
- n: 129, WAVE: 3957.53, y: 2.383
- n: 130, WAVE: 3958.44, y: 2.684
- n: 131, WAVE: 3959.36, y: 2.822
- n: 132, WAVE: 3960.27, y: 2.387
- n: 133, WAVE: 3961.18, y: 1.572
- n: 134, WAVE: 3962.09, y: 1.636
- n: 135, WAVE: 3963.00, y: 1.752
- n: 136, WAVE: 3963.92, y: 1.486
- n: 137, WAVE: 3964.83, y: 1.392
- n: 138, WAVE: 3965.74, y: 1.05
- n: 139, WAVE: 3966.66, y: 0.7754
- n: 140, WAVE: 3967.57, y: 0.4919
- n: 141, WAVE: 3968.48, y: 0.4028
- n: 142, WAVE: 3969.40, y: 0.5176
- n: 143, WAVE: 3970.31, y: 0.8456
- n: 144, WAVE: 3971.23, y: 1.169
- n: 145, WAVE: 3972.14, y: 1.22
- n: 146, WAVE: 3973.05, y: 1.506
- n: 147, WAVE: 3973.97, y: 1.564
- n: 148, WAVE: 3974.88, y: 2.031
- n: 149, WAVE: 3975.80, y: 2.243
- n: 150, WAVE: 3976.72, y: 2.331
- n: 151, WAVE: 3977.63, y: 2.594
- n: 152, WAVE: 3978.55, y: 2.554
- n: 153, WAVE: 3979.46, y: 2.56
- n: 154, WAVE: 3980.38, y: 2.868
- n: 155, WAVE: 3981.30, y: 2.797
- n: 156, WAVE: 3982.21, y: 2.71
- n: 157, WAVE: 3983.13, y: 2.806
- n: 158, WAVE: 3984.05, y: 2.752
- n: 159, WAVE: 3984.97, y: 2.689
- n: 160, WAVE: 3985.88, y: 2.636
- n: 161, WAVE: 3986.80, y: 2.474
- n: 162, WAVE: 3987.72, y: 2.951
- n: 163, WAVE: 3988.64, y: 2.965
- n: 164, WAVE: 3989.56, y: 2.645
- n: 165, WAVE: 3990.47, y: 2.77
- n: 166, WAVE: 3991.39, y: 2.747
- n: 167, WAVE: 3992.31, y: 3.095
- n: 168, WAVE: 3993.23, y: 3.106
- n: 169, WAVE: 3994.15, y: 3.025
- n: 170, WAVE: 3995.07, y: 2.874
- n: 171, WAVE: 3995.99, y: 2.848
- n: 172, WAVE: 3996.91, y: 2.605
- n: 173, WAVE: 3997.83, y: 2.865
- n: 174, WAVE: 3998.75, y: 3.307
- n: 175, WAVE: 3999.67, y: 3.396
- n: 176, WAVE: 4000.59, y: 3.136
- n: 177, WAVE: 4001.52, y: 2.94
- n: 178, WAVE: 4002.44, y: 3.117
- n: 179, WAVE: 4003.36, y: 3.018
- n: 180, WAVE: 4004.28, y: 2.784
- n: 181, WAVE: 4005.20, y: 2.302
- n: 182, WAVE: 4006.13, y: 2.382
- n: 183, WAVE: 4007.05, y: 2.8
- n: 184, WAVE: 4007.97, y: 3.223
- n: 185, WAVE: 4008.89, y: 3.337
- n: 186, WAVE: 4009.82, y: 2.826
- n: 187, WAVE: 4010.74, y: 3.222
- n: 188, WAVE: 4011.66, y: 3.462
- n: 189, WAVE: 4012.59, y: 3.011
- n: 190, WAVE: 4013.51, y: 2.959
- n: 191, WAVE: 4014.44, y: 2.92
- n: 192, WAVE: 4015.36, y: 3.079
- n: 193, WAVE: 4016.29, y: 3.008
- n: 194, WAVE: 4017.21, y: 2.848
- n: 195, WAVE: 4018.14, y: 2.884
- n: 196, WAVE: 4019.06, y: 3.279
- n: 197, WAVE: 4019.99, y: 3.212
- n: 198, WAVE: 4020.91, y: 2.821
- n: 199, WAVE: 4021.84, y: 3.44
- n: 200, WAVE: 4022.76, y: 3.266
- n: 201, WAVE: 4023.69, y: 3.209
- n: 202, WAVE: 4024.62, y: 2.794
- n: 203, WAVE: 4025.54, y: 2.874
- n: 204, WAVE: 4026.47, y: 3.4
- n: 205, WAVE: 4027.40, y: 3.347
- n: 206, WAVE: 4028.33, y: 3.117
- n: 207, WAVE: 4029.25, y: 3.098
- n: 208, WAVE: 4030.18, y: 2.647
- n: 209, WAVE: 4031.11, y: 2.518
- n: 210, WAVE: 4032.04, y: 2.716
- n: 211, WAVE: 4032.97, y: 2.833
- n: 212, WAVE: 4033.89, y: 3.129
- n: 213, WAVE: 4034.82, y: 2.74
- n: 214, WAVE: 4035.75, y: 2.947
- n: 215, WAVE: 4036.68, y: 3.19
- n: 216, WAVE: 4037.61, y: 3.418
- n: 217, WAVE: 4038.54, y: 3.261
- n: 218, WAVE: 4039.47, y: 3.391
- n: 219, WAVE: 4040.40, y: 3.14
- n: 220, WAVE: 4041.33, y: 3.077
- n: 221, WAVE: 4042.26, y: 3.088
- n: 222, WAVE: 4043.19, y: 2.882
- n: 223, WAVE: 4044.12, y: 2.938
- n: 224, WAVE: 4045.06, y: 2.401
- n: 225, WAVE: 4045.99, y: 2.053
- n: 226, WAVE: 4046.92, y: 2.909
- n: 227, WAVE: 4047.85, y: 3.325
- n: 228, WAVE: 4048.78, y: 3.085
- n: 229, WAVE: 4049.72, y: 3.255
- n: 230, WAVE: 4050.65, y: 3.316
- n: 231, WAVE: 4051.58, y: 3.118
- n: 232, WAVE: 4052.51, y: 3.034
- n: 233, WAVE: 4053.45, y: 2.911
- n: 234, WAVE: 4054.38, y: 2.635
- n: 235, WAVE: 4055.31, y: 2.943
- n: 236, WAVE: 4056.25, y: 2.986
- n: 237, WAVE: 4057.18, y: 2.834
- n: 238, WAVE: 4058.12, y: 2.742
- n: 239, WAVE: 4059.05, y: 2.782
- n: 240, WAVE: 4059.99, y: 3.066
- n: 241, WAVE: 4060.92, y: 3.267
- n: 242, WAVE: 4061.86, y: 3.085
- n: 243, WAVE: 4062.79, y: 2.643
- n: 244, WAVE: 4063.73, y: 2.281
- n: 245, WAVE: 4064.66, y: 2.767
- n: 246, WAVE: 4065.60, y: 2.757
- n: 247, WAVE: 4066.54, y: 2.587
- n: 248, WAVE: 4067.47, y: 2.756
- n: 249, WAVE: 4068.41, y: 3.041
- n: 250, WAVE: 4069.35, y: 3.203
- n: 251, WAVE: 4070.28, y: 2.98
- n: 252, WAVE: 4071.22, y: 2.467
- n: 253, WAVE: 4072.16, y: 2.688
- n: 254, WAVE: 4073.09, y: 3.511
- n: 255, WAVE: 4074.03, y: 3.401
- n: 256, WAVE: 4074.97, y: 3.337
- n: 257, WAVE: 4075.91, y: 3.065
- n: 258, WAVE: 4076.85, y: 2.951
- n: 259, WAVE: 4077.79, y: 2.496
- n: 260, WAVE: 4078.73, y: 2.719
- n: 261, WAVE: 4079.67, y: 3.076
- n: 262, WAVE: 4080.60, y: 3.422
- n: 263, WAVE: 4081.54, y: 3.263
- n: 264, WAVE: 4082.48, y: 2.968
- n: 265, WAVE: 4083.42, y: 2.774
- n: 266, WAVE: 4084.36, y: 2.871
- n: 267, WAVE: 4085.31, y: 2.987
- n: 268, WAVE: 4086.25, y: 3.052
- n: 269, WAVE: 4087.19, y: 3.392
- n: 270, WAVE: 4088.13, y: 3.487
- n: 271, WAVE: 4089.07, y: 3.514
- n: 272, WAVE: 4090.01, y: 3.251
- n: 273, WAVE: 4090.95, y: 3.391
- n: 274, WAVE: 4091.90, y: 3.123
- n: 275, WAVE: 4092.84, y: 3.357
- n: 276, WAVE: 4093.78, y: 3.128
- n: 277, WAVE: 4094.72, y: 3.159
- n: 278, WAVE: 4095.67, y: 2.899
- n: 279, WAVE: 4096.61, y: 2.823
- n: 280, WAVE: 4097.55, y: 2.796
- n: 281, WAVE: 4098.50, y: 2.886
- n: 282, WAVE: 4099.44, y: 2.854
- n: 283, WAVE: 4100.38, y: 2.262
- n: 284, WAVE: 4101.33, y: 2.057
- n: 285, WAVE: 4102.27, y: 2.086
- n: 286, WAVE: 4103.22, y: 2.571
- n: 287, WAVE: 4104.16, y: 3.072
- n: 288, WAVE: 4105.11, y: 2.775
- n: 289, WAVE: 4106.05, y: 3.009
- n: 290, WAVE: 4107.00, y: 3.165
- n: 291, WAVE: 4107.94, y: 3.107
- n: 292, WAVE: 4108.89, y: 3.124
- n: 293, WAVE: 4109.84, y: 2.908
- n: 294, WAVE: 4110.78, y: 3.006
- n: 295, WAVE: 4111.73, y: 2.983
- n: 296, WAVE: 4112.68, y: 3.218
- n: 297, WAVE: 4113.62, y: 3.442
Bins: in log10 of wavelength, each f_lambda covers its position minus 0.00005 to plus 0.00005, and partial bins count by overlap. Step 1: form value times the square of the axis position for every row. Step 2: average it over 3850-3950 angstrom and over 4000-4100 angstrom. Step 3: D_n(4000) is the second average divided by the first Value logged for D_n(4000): 1.56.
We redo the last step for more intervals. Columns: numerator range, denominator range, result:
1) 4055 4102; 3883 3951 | 1.62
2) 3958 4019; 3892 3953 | 1.27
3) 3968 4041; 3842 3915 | 1.29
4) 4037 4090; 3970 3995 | 1.27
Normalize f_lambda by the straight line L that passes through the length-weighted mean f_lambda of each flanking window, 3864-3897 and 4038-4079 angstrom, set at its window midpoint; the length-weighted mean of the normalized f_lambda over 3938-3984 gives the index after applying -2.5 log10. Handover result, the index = 0.27 mag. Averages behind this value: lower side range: 2.21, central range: 1.97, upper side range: 2.94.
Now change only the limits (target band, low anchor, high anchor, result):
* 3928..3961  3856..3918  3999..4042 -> 0.41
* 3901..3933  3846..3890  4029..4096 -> 0.17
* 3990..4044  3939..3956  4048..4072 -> -0.15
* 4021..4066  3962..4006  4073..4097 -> -0.07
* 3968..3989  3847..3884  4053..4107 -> 0.23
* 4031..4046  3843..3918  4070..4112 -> -0.06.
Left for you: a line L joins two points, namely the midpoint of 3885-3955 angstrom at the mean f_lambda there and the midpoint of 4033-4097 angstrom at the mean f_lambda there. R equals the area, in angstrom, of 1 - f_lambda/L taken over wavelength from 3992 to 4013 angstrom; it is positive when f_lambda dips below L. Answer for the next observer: -3.4 angstrom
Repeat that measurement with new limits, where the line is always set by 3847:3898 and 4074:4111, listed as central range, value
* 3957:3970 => 5.2 angstrom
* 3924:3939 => 8.0 angstrom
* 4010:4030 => -2.6 angstrom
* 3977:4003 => -2.0 angstrom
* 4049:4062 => -0.6 angstrom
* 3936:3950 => 3.6 angstrom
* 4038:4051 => -0.9 angstrom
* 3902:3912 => 0.1 angstrom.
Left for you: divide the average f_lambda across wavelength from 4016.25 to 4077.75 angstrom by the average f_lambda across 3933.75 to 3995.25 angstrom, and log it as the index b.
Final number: 1.5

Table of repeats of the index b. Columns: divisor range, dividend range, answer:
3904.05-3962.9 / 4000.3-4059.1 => 1.51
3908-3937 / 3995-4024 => 1.64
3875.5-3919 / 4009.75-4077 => 1.31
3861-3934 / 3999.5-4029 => 1.41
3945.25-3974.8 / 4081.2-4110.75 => 1.61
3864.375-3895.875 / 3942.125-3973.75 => 0.84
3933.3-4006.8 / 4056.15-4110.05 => 1.36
